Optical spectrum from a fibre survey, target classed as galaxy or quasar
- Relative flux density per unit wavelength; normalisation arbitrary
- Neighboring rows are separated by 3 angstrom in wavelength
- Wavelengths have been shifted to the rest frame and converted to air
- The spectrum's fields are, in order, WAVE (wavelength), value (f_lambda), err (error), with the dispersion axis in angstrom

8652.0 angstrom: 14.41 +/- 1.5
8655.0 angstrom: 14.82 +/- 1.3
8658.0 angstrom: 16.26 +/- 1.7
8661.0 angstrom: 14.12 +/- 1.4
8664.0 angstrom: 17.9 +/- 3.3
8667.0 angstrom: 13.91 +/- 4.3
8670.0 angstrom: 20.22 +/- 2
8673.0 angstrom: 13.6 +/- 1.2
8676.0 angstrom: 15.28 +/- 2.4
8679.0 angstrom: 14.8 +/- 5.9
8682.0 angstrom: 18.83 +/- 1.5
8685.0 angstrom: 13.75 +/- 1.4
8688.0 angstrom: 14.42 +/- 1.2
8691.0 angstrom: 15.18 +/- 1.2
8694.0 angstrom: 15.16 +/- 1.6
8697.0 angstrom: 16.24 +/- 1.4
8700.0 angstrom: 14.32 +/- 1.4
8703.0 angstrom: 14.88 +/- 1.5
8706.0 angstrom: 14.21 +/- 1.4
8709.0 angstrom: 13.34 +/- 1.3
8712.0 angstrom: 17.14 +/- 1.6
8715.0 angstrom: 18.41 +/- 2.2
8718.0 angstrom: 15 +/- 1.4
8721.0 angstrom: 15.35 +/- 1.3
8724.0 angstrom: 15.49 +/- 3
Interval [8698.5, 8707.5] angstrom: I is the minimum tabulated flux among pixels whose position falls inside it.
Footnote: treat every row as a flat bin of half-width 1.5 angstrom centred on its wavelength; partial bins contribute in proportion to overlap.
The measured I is 14.21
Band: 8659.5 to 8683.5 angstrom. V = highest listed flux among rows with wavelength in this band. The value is 20.22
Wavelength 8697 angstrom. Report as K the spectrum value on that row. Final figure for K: 16.24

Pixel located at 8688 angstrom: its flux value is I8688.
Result 14.42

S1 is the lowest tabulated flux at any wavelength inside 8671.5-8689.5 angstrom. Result 13.6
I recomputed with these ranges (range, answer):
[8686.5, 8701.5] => 14.32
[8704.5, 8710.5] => 13.34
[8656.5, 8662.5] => 14.12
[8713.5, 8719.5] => 15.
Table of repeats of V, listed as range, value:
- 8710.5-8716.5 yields 18.41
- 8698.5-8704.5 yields 14.88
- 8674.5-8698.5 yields 18.83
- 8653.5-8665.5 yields 17.9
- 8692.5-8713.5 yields 17.14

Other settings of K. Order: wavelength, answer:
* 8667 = 13.91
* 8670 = 20.22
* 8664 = 17.9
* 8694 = 15.16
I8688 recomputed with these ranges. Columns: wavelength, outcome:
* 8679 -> 14.8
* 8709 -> 13.34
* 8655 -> 14.82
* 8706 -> 14.21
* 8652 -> 14.41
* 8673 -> 13.6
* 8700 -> 14.32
